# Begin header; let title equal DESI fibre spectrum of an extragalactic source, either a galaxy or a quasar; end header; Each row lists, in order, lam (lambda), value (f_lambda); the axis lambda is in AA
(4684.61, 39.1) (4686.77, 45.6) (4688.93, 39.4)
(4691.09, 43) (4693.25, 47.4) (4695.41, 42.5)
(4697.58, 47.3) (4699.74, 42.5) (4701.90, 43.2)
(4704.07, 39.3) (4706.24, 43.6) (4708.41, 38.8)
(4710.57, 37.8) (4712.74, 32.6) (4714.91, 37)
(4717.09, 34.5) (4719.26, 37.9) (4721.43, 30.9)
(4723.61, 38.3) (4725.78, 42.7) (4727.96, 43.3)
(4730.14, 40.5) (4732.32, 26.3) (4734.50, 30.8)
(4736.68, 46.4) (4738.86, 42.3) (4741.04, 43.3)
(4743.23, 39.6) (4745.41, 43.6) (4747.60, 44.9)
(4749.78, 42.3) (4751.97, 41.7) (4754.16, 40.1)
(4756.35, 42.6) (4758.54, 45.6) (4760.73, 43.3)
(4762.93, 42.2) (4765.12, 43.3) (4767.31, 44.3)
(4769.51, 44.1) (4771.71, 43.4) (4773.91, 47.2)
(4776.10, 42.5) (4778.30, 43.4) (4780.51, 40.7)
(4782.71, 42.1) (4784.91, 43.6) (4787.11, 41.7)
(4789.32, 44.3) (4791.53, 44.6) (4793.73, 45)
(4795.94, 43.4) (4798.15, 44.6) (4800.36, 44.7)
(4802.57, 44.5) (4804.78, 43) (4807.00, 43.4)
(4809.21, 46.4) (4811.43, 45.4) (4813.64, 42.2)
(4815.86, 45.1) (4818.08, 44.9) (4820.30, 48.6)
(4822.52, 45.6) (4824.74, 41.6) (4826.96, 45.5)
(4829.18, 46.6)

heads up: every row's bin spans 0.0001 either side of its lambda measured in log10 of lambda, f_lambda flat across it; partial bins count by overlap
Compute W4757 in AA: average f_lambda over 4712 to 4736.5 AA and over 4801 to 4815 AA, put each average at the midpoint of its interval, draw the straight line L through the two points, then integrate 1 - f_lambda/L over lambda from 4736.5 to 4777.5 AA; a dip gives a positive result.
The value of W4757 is -4.0 AA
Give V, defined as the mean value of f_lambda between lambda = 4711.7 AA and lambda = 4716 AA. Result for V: 34.8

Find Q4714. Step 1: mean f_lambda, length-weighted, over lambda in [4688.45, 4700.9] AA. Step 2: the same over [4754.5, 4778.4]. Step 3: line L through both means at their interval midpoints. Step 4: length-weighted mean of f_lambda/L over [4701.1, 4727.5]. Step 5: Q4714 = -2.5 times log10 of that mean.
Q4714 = 0.15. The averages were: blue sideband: 43.9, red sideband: 43.7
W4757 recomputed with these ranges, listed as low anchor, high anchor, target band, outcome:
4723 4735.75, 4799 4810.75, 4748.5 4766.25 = -1.3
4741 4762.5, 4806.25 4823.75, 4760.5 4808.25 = 0.4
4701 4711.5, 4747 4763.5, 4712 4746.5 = 2.8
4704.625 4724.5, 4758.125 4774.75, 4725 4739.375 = 0.2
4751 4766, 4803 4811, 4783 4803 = 0.0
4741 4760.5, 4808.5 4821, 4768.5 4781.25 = 0.0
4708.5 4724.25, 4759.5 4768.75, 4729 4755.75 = -0.2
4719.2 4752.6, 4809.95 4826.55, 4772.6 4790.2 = -0.3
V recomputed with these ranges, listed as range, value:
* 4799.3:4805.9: 44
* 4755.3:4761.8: 43.9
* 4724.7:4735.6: 36.7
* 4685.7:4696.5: 43.6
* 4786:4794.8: 43.9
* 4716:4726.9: 36.9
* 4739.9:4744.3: 41.4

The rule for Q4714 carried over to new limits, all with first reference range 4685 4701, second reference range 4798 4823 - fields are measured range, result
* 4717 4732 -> 0.16 mag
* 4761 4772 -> 0.02 mag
